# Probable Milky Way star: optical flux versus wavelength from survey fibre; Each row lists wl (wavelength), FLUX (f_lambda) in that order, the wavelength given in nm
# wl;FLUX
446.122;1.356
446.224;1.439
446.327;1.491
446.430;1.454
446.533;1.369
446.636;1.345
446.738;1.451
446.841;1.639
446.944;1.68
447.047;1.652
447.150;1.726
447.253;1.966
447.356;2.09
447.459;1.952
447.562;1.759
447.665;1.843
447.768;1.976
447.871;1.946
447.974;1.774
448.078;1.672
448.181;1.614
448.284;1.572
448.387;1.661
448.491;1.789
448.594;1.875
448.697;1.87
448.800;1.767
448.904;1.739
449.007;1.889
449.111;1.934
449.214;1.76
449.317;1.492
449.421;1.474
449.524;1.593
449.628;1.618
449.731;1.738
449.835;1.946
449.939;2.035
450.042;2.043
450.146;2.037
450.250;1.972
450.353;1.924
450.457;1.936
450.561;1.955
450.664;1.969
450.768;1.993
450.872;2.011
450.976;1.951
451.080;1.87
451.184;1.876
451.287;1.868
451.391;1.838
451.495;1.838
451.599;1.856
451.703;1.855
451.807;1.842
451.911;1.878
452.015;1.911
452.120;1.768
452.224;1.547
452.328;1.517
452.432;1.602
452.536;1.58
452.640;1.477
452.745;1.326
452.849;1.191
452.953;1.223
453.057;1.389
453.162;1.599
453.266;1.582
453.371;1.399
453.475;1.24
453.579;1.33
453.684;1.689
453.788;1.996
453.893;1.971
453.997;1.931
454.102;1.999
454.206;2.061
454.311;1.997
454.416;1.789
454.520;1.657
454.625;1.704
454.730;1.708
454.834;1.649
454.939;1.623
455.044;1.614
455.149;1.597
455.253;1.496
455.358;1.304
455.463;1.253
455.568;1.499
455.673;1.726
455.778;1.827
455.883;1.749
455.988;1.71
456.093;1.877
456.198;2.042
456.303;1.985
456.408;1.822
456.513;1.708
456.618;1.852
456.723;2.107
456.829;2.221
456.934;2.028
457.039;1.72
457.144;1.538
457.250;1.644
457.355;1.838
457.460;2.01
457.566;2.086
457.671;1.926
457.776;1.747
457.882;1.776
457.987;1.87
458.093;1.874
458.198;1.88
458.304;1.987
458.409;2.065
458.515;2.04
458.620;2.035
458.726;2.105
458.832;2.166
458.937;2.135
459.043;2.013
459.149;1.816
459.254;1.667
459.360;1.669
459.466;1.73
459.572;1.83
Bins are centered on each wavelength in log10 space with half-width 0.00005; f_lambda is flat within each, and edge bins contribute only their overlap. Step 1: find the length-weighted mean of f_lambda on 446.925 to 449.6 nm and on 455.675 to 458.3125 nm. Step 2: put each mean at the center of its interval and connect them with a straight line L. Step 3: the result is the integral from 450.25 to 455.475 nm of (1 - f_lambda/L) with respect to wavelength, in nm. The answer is 0.32 nm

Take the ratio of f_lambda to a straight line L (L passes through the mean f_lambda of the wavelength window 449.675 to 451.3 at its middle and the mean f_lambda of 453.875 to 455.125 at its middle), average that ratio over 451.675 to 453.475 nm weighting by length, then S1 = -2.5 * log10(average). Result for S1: 0.20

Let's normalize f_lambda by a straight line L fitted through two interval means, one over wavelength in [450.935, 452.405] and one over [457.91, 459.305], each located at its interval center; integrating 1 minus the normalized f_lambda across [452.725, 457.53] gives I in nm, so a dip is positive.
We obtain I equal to 0.48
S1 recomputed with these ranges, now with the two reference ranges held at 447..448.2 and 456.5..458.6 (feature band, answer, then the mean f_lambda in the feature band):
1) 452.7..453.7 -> 0.33 mag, 1.39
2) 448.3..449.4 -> 0.05 mag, 1.76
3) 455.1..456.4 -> 0.13 mag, 1.68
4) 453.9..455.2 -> 0.06 mag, 1.78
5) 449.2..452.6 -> 0.02 mag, 1.82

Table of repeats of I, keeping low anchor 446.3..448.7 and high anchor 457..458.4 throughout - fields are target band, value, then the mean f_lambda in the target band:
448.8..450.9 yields -0.12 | 1.85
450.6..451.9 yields -0.10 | 1.9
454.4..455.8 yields 0.17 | 1.59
